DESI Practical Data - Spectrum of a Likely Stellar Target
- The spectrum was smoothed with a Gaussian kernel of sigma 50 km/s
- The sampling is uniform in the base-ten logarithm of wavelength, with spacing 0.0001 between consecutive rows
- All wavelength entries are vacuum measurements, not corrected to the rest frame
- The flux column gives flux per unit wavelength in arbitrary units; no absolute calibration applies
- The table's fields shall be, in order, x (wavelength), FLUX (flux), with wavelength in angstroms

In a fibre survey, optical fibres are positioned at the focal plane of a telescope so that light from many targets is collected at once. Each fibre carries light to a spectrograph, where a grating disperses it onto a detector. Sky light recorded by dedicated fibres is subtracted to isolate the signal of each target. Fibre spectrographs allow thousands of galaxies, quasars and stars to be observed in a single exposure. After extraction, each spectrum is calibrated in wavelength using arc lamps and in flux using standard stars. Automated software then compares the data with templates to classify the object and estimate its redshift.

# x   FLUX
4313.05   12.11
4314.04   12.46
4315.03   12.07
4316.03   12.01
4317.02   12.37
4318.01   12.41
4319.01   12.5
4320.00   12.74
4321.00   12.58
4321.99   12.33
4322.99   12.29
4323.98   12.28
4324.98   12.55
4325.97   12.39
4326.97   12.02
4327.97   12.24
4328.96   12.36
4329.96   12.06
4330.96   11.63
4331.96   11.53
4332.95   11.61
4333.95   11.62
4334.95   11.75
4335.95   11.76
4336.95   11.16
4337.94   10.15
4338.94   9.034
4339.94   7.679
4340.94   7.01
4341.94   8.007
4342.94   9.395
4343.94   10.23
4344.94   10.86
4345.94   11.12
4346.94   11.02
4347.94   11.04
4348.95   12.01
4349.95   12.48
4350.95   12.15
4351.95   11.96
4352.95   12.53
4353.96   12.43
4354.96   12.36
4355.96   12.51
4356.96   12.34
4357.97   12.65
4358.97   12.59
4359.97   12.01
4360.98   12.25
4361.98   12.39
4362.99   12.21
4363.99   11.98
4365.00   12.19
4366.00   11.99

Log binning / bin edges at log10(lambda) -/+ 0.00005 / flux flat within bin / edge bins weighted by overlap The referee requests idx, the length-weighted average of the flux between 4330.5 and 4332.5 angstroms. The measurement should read 11.6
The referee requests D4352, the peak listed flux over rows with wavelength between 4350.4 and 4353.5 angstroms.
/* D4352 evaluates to 12.53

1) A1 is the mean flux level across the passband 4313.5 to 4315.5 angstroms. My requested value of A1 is 12.3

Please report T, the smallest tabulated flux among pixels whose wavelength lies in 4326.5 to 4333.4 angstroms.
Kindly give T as 11.53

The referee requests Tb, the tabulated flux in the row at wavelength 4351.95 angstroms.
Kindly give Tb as 11.96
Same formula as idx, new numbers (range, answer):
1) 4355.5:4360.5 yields 12.4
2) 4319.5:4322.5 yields 12.5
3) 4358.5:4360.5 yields 12.3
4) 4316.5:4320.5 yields 12.5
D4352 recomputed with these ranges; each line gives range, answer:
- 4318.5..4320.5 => 12.74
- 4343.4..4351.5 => 12.48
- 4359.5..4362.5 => 12.39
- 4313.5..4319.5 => 12.5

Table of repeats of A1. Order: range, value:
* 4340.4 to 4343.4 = 8.11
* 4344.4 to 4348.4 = 11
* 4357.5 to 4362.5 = 12.4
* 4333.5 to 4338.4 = 11.3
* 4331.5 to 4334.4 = 11.6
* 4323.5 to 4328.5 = 12.3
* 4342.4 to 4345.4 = 10.1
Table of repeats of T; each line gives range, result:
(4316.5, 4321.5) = 12.37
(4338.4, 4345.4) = 7.01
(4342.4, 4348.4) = 9.395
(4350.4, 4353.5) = 11.96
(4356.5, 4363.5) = 12.01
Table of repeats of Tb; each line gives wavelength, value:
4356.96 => 12.34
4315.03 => 12.07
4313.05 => 12.11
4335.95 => 11.76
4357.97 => 12.65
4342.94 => 9.395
